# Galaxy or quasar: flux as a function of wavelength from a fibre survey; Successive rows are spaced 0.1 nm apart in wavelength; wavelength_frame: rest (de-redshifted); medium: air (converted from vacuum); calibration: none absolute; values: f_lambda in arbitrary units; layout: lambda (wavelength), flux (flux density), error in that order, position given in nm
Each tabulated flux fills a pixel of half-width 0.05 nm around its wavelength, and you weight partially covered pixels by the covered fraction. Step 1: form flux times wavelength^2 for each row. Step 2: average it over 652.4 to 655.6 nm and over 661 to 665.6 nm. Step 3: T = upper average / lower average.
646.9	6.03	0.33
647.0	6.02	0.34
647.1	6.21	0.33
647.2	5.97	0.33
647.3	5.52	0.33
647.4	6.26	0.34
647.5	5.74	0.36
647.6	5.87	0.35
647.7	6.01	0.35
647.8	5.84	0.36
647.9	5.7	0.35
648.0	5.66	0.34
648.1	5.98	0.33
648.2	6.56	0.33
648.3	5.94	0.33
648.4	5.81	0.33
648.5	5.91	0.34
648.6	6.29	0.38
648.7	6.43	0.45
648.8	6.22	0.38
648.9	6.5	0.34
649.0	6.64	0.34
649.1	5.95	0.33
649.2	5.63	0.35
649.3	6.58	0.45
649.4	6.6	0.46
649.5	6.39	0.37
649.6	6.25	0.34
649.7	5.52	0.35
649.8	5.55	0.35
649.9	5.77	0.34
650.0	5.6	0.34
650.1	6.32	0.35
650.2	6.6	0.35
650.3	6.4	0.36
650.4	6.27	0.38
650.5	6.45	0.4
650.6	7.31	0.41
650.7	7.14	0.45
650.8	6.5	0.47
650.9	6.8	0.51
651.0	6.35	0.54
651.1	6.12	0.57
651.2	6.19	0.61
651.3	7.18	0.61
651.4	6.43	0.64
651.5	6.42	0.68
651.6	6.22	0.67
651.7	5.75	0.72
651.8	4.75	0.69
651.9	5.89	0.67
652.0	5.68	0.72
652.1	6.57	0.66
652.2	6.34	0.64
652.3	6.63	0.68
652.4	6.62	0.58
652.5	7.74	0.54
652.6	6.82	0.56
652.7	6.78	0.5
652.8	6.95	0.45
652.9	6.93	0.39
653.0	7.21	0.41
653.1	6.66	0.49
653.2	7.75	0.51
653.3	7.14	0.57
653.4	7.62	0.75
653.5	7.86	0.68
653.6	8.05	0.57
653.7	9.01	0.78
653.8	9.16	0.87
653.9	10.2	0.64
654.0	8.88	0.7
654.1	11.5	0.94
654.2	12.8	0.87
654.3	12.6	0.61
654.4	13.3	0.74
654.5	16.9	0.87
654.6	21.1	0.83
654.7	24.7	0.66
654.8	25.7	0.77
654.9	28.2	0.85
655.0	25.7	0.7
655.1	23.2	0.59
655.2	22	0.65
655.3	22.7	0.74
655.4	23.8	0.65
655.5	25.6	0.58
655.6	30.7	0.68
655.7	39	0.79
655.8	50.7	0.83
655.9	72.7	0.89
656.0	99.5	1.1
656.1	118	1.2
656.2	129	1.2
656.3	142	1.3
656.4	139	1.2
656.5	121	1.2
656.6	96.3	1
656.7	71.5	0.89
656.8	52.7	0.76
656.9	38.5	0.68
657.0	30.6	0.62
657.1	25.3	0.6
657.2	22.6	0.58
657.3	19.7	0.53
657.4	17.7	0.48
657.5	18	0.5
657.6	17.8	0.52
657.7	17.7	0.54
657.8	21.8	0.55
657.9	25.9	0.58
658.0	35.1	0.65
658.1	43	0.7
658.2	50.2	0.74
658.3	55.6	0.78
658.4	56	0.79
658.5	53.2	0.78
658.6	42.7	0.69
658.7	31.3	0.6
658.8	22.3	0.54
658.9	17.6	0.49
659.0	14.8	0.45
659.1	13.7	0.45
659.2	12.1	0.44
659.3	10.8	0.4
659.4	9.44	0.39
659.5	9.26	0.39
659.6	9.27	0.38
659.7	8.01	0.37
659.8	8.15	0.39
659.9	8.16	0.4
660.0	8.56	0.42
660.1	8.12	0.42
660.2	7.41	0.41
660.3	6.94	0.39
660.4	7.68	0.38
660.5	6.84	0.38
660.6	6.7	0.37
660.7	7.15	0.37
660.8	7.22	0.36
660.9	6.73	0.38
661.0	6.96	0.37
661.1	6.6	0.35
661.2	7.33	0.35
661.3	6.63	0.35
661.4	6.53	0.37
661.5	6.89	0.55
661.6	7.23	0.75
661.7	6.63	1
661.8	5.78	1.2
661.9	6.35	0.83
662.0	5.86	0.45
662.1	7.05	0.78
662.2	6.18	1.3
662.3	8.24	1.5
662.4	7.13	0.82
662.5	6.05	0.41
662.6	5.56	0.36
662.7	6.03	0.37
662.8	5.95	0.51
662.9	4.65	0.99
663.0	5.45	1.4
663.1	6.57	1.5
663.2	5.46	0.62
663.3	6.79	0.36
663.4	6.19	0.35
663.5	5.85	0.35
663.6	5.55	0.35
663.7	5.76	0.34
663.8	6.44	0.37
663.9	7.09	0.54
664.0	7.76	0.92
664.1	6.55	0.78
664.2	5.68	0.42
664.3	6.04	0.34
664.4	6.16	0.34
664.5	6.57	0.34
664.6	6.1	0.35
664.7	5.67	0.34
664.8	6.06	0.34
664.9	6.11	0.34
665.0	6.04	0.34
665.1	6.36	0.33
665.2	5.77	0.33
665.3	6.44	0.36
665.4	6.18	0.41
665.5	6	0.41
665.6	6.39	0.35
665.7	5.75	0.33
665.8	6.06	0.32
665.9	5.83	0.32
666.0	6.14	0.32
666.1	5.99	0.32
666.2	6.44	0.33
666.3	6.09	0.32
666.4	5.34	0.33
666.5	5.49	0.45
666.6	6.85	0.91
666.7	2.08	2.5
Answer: 0.46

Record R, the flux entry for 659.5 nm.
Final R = 9.26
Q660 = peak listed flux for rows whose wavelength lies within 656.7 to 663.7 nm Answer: 71.5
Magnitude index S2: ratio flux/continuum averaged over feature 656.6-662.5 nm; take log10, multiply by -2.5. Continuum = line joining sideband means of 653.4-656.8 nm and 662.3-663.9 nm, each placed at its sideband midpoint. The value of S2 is 0.33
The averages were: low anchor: 44.2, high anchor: 6.07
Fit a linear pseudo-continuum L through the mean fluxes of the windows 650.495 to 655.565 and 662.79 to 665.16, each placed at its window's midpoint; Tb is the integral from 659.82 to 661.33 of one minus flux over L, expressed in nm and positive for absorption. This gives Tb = 0.08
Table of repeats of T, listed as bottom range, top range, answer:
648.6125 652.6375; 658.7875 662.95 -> 1.32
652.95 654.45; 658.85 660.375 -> 1.10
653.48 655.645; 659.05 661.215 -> 0.47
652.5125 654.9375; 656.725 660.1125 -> 2.18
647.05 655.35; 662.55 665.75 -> 0.73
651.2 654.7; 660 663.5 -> 0.79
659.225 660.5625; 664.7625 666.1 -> 0.74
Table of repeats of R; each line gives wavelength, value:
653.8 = 9.16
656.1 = 118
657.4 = 17.7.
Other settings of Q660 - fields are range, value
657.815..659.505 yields 56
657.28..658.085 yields 35.1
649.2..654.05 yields 10.2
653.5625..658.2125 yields 142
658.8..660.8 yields 17.6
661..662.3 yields 8.24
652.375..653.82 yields 9.16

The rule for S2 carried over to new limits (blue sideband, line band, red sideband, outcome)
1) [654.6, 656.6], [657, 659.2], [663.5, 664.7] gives 0.45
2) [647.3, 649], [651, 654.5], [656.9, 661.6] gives 0.40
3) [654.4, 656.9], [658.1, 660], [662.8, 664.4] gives 0.49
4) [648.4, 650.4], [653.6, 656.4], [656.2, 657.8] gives 0.20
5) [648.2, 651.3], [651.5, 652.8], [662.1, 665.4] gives -0.01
